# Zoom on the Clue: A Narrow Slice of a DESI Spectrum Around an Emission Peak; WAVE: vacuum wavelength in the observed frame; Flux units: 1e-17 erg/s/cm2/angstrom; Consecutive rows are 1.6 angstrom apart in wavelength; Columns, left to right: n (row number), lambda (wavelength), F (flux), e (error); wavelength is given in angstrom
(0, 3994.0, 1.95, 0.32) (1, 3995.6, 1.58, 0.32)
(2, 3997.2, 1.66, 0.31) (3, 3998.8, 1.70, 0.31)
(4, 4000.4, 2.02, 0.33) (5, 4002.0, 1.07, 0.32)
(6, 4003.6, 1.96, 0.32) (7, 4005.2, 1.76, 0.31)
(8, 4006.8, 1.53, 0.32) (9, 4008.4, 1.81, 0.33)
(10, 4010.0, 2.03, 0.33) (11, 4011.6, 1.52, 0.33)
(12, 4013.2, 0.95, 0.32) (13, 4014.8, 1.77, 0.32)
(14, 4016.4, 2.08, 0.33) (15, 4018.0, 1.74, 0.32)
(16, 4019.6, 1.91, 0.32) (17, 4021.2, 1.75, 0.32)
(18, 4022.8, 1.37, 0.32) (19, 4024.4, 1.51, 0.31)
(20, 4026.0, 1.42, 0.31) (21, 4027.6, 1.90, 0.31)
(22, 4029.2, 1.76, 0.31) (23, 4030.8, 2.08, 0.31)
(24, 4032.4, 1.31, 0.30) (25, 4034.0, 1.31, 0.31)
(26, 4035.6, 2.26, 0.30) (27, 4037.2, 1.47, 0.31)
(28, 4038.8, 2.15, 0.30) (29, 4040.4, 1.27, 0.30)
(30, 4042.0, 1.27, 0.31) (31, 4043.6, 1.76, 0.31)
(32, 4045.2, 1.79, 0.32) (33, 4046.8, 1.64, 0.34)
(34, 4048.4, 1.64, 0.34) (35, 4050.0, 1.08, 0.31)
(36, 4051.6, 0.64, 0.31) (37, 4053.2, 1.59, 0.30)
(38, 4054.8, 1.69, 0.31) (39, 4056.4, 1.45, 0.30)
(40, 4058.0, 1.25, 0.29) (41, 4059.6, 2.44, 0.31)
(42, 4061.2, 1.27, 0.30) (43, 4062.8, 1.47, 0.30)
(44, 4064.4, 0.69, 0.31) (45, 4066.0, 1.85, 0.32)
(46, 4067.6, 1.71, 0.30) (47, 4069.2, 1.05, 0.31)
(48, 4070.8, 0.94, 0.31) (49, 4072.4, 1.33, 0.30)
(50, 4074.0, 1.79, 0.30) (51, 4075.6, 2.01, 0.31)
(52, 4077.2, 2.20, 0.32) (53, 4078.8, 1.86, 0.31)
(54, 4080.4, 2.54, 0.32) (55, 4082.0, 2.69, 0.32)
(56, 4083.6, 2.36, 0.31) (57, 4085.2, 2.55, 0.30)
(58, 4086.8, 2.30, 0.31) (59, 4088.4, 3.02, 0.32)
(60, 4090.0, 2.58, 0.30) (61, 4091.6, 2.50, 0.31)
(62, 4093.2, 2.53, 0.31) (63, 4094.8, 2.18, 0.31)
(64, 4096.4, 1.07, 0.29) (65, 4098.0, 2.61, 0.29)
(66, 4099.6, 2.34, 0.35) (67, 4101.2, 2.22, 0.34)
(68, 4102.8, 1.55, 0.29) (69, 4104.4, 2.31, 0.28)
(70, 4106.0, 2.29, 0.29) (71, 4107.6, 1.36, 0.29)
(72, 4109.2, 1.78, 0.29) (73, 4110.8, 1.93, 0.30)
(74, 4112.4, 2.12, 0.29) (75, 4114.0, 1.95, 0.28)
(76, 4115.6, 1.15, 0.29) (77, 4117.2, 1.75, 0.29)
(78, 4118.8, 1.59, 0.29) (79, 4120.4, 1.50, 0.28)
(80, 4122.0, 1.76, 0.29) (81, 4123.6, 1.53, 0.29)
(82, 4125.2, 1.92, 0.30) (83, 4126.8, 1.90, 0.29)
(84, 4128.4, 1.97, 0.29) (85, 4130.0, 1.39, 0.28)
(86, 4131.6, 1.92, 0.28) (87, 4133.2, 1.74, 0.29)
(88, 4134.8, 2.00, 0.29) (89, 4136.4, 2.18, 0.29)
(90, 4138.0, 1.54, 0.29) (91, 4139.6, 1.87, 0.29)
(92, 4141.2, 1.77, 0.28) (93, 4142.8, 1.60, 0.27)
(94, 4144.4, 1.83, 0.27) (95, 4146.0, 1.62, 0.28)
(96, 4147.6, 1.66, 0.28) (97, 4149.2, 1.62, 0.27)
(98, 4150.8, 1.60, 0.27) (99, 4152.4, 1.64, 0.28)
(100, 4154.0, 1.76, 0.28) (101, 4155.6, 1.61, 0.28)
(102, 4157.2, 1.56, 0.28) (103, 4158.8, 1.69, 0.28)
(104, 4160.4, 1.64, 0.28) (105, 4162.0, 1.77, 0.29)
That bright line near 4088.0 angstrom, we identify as C IV 1549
